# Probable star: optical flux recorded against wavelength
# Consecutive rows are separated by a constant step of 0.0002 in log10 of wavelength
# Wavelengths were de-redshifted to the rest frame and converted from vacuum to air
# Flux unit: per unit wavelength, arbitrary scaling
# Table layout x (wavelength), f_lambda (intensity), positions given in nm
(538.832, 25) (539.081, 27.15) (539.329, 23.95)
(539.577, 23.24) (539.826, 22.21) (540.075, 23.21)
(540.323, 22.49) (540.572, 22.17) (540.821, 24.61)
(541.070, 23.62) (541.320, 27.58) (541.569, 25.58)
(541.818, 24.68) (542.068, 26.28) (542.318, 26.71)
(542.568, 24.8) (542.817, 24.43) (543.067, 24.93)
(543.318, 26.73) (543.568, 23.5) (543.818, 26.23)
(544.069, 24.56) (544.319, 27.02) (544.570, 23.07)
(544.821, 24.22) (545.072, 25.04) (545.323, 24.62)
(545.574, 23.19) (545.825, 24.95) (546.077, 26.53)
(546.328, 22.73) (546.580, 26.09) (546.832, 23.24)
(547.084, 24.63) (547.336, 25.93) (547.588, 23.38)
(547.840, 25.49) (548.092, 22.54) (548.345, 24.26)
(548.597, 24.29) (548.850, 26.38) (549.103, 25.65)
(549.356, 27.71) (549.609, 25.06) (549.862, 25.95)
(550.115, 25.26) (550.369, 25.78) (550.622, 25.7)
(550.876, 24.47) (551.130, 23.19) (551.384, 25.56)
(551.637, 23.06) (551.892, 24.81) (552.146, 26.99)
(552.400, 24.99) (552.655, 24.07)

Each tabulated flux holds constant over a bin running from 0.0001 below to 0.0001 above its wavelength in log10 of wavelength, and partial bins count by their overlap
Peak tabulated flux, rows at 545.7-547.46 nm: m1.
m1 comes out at 26.53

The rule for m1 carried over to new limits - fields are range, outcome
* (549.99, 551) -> 25.78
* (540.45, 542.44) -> 27.58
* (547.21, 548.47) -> 25.93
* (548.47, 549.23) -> 26.38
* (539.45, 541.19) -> 24.61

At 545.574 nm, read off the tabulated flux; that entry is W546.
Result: 23.19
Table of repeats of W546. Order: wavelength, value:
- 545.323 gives 24.62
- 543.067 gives 24.93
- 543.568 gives 23.5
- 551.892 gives 24.81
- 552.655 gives 24.07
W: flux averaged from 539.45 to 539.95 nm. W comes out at 22.7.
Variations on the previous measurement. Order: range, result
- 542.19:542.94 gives 25.3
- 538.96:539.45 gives 25.6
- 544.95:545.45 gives 24.8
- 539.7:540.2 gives 22.7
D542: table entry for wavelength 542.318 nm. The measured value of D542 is 26.71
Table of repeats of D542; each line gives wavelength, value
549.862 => 25.95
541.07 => 23.62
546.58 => 26.09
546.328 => 22.73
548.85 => 26.38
